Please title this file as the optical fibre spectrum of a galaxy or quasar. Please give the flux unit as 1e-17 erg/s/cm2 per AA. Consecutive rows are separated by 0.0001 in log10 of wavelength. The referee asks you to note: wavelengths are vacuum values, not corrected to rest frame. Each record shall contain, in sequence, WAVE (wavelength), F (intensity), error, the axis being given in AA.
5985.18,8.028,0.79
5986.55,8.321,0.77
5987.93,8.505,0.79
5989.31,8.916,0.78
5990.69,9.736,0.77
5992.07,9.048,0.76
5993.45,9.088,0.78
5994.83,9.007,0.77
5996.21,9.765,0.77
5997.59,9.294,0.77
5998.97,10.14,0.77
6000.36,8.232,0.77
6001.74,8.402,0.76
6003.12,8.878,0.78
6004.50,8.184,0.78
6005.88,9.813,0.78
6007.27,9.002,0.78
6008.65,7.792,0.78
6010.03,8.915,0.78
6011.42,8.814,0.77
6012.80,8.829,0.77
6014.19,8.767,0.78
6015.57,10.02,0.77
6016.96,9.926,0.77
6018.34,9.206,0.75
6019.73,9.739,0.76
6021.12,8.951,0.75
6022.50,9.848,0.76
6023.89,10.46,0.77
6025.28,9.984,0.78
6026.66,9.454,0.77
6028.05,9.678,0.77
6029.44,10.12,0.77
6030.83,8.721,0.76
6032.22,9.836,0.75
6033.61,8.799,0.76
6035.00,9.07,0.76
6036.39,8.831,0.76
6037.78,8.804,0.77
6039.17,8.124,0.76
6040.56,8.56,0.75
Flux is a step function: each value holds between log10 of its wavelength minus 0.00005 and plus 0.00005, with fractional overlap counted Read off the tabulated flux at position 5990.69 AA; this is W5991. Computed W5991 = 9.736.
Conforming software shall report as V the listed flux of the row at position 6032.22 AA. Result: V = 9.836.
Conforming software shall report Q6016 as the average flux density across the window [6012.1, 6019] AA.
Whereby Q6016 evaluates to 9.36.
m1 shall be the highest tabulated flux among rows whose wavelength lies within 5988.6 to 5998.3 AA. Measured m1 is 9.765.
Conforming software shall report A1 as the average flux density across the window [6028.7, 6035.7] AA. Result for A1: 9.3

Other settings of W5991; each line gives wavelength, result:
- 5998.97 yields 10.14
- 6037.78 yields 8.804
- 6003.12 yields 8.878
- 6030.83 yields 8.721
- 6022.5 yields 9.848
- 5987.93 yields 8.505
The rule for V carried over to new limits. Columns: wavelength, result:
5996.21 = 9.765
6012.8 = 8.829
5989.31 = 8.916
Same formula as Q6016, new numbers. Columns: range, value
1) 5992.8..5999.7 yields 9.45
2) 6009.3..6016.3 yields 9.06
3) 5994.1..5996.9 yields 9.39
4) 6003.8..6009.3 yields 8.71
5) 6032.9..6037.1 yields 8.9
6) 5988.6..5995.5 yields 9.15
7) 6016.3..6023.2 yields 9.53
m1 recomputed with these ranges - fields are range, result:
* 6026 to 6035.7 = 10.12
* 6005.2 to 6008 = 9.813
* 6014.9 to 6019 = 10.02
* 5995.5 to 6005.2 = 10.14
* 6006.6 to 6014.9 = 9.002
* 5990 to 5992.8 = 9.736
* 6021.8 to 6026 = 10.46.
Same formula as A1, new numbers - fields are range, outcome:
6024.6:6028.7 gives 9.72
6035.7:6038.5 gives 8.81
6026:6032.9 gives 9.55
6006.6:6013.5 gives 8.67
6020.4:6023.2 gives 9.4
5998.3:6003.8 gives 8.9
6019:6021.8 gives 9.32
